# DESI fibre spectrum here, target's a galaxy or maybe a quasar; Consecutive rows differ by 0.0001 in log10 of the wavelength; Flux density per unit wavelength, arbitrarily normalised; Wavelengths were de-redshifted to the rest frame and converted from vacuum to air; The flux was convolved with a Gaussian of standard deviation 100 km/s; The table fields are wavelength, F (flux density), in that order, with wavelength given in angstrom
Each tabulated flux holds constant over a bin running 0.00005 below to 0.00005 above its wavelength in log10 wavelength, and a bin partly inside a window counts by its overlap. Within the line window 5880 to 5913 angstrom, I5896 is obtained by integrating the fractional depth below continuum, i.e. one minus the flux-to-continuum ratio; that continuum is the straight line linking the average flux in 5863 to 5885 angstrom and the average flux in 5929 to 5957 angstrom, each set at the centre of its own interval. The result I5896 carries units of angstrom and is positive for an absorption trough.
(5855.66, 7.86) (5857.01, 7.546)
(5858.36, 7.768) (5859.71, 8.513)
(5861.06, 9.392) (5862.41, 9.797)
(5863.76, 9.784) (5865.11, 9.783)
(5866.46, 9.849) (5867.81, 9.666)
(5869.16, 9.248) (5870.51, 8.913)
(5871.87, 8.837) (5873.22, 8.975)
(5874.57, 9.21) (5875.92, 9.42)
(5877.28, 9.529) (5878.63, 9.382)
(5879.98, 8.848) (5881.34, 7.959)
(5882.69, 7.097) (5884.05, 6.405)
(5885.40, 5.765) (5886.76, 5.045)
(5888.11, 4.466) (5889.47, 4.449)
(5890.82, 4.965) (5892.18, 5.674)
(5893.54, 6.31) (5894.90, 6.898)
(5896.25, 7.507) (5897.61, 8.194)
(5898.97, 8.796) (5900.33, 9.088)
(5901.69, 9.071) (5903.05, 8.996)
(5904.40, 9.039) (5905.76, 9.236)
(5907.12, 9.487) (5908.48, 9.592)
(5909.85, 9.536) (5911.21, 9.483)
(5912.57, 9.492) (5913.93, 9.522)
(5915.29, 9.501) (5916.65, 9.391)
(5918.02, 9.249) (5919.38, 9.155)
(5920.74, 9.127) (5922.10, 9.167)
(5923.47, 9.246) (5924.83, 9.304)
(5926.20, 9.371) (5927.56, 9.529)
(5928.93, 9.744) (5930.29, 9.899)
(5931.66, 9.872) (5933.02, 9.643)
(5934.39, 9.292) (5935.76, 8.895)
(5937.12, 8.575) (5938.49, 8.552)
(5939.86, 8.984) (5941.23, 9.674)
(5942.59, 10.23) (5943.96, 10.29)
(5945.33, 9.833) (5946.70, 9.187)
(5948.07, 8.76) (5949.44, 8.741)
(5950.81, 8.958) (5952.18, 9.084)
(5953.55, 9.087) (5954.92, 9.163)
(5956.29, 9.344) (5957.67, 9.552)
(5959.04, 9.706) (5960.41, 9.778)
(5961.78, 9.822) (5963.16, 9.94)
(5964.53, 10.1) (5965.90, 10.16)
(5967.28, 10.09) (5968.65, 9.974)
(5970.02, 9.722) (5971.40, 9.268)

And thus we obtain 5.2 angstrom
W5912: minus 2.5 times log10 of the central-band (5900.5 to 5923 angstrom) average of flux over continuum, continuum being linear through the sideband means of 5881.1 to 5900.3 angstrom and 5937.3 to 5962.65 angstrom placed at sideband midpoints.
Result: -0.24 mag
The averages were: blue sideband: 6.45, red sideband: 9.36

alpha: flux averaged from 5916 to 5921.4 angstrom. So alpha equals 9.23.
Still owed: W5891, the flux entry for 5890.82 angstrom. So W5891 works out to 4.965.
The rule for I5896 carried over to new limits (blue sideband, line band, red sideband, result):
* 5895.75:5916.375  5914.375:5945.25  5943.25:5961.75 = -0.5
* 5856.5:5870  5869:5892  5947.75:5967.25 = 4.3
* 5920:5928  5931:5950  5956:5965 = 0.3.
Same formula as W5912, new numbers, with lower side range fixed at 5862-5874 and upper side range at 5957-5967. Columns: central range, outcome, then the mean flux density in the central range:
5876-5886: 0.189 mag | 7.96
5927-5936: 0.016 mag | 9.58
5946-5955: 0.096 mag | 8.99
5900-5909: 0.043 mag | 9.22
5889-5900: 0.382 mag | 6.72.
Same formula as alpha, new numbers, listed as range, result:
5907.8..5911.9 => 9.52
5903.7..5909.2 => 9.34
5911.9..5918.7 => 9.43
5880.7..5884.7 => 7.15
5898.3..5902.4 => 8.98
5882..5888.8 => 5.76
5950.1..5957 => 9.12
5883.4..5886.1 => 6.08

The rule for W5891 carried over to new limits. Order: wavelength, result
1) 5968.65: 9.974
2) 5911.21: 9.483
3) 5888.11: 4.466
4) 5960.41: 9.778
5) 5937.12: 8.575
